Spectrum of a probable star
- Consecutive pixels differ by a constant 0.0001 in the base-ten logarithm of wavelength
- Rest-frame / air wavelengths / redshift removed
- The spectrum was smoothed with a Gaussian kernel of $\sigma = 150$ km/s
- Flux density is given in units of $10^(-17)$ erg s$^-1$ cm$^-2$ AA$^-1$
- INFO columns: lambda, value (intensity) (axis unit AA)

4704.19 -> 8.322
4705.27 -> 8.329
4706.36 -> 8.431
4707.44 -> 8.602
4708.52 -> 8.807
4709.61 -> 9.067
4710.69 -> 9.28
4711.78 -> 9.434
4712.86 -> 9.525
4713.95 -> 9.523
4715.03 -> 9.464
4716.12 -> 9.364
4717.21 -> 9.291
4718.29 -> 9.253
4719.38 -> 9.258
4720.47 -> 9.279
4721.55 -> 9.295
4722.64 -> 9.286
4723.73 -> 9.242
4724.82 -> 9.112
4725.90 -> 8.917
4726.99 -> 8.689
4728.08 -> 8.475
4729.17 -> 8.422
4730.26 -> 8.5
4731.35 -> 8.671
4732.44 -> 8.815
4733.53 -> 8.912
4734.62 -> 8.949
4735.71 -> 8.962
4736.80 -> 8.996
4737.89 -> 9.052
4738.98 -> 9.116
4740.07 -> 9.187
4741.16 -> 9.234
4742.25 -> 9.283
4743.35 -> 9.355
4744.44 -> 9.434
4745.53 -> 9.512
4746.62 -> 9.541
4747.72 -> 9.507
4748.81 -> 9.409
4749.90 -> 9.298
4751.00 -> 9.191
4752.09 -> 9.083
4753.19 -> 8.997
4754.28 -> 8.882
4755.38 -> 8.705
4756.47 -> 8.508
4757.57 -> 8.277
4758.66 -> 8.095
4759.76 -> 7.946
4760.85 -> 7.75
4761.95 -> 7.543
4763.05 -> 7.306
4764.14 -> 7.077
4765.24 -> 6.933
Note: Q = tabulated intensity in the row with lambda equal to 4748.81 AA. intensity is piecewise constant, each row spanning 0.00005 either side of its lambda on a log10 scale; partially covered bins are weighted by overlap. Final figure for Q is 9.409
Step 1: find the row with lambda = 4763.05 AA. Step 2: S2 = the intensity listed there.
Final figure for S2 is 7.306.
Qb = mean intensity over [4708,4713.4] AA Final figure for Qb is 9.22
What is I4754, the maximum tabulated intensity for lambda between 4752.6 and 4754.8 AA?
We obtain 8.997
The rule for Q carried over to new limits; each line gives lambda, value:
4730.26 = 8.5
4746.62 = 9.541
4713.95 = 9.523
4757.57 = 8.277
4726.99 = 8.689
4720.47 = 9.279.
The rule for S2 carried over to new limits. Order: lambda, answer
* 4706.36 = 8.431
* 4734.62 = 8.949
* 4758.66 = 8.095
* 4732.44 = 8.815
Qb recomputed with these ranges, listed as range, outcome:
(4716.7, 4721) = 9.27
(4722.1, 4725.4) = 9.22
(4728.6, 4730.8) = 8.45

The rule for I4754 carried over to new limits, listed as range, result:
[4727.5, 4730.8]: 8.5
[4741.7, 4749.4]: 9.541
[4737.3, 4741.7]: 9.234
